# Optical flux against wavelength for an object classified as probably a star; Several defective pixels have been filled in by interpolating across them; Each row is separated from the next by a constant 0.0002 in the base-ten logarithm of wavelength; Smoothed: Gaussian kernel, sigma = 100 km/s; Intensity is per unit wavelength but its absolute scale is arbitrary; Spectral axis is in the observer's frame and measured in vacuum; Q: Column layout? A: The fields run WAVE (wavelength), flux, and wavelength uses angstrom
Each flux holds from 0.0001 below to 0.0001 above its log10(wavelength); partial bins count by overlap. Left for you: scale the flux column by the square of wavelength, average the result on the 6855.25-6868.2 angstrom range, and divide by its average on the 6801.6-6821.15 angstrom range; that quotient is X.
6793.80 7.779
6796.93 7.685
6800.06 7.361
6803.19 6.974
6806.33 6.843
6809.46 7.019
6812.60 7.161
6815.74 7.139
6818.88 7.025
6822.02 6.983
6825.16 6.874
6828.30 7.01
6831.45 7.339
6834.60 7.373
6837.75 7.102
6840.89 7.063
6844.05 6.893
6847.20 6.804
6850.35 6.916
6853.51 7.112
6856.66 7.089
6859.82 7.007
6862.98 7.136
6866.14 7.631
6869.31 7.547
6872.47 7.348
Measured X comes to 1.04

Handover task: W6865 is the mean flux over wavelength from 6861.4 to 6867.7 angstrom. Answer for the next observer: 7.38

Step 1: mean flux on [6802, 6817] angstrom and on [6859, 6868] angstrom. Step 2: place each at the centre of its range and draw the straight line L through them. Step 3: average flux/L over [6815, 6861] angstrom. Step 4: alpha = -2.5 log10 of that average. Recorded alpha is 0.02 mag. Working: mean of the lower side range 7.02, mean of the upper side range 7.28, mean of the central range 7.05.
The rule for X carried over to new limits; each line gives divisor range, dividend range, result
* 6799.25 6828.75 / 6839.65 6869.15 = 1.02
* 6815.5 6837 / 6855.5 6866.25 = 1.02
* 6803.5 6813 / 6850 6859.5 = 1.02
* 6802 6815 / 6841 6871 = 1.03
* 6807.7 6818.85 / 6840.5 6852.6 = 0.98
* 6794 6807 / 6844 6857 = 0.97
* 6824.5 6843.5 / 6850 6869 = 1.02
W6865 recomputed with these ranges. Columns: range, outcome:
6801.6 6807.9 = 6.91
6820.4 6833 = 7.05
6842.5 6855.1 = 6.94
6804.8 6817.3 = 7.04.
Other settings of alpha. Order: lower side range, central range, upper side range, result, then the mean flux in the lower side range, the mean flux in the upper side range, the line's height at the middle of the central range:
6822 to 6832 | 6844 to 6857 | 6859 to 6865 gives 0.02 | 7.03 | 7.12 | 7.09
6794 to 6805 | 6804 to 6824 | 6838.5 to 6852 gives 0.03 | 7.38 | 6.93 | 7.24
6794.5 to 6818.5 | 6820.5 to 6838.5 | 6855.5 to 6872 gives 0.02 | 7.18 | 7.29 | 7.23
